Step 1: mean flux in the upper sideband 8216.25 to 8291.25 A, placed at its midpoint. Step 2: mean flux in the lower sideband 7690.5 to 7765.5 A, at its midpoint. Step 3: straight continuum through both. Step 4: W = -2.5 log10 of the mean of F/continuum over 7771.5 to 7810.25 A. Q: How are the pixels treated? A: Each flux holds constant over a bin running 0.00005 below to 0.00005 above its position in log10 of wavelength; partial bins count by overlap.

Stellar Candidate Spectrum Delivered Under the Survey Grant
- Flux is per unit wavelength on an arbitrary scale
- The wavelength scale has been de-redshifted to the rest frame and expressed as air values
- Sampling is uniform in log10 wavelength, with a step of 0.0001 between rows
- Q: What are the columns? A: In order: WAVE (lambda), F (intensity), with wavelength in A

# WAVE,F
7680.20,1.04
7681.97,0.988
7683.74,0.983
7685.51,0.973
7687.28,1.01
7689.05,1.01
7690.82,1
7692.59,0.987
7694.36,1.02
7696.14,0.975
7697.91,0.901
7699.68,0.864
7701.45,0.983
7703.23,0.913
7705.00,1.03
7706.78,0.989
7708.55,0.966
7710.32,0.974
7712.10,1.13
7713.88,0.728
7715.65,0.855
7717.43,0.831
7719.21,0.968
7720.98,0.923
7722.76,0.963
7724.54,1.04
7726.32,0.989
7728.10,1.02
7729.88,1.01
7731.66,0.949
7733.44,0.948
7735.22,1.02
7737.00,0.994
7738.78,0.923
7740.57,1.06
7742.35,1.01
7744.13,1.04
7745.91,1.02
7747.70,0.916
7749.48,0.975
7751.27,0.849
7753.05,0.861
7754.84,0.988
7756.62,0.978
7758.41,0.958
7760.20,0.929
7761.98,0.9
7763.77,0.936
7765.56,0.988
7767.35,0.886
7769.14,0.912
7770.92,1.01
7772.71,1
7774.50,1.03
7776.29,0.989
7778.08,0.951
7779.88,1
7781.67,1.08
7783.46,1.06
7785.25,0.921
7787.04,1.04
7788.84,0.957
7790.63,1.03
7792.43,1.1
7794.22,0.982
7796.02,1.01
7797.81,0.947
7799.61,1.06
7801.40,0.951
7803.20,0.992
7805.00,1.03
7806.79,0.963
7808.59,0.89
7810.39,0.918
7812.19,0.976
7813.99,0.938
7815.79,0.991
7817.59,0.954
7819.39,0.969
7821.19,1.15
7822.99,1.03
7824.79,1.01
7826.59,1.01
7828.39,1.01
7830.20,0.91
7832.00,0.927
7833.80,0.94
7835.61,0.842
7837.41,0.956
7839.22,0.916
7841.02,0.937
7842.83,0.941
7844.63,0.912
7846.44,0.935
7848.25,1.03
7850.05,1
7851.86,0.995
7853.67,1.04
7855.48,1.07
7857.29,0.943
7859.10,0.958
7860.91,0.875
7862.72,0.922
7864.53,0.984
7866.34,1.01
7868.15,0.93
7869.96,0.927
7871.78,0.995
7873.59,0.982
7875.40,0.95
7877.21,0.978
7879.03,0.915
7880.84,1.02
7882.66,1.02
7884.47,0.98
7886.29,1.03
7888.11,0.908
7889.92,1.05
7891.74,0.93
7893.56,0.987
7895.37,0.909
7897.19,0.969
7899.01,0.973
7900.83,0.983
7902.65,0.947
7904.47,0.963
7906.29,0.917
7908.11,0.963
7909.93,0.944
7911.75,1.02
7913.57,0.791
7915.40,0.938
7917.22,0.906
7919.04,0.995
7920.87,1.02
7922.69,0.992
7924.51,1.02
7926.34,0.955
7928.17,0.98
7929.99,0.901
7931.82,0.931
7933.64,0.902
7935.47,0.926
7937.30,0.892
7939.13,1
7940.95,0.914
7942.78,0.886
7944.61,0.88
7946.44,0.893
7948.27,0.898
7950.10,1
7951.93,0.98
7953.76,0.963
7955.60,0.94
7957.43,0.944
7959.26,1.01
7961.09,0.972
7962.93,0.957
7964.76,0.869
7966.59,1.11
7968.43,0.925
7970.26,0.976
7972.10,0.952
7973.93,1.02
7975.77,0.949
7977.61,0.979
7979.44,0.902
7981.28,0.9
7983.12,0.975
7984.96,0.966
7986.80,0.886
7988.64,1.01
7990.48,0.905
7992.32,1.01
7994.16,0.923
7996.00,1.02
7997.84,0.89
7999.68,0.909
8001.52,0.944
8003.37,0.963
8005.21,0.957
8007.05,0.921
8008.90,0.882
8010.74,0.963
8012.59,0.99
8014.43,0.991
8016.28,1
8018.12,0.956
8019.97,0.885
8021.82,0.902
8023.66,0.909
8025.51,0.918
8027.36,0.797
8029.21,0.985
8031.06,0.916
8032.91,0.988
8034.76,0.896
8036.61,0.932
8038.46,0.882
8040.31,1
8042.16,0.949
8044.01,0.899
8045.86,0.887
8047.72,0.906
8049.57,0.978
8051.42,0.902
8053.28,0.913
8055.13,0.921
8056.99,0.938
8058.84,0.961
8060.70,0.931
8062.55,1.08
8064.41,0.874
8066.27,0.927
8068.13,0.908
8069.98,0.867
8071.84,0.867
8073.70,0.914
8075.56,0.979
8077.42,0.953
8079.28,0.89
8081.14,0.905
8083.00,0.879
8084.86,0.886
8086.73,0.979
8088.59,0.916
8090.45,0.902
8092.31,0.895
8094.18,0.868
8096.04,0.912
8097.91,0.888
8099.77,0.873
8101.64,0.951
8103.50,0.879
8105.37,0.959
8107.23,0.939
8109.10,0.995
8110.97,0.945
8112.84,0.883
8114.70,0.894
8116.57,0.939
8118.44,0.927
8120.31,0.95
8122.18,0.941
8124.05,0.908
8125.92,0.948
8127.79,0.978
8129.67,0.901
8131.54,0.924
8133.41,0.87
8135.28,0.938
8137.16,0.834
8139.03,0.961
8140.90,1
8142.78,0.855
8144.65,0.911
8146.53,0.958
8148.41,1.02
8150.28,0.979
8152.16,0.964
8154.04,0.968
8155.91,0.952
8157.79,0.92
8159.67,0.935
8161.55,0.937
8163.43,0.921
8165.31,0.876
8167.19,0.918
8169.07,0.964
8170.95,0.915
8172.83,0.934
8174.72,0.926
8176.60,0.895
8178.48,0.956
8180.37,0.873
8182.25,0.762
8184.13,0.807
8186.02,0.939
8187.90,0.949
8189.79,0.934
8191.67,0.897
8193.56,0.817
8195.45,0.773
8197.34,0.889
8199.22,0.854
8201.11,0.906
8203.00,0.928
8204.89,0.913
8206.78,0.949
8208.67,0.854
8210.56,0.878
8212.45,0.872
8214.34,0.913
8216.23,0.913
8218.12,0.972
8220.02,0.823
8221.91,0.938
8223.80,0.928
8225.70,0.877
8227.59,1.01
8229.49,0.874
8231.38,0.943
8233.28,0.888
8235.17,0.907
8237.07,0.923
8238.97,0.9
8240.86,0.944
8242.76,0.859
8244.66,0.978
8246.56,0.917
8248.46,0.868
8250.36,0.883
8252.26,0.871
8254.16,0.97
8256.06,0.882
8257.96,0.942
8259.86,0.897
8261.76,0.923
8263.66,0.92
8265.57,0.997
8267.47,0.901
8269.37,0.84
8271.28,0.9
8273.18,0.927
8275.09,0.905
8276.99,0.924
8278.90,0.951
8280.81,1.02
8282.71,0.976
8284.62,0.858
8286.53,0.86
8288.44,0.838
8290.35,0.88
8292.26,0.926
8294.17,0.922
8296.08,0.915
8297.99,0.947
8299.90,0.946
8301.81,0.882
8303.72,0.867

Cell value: -0.05 mag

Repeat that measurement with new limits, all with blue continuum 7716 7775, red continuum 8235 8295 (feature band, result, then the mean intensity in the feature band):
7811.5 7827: -0.05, 1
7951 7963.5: -0.03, 0.966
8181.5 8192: 0.04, 0.883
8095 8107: 0.02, 0.912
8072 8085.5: 0.02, 0.913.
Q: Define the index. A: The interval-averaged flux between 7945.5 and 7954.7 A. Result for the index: 0.946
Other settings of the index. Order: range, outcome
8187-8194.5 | 0.899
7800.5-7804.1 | 0.972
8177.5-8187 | 0.868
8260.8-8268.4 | 0.935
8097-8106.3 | 0.911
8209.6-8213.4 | 0.876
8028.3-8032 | 0.95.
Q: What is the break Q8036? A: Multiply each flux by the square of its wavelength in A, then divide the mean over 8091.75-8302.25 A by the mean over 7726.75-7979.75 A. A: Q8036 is 1.03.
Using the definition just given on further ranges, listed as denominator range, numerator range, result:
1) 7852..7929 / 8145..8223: 1.01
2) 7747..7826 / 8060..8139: 1.02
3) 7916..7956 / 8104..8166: 1.04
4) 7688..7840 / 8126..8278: 1.05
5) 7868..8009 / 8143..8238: 1.02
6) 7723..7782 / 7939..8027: 1.03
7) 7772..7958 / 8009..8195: 1.01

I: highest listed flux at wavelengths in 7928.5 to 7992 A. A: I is 1.11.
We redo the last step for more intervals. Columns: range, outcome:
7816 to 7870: 1.15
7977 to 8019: 1.02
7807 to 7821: 0.991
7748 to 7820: 1.1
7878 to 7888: 1.03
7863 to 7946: 1.05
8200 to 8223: 0.972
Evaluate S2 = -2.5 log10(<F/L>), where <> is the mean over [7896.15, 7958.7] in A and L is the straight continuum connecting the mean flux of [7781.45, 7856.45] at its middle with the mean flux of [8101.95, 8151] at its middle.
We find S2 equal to 0.023 mag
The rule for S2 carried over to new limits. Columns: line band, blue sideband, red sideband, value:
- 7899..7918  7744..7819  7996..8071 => 0.02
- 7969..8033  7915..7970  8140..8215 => 0.00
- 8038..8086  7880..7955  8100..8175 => 0.02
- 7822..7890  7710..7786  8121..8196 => -0.02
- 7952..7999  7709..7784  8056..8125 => -0.02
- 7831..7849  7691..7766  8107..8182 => 0.02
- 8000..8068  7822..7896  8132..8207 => 0.00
